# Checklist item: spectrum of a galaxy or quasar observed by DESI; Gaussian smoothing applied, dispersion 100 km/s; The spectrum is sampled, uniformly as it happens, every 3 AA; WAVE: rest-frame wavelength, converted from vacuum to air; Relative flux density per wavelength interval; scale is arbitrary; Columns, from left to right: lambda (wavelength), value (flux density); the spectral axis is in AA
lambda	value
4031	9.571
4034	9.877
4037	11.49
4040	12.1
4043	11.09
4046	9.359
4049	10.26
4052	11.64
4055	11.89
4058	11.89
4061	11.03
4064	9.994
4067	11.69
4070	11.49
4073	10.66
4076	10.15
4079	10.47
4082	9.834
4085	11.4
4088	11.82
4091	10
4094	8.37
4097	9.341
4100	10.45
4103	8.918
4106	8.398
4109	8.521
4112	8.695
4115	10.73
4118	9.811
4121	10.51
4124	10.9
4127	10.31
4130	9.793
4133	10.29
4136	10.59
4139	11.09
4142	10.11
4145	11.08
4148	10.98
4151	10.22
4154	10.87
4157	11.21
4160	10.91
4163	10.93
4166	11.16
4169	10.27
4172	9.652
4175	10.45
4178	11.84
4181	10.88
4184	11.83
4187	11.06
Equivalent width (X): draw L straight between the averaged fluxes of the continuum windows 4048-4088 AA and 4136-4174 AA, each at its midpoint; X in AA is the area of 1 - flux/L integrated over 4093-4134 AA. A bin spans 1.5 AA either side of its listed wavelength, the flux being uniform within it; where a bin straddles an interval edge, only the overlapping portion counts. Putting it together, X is 4.48 AA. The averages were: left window 11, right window 10.7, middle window 9.65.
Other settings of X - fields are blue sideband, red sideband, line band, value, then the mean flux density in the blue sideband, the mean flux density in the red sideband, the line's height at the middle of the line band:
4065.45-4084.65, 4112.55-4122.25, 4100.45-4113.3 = 1.9 AA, 10.8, 10.2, 10.3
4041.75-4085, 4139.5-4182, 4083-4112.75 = 3.3 AA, 10.8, 10.8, 10.8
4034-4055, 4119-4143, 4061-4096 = 0.7 AA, 11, 10.4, 10.8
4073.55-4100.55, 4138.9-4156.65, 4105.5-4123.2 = 1.5 AA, 10.2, 10.7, 10.4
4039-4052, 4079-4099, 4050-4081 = -1.7 AA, 10.8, 10.2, 10.5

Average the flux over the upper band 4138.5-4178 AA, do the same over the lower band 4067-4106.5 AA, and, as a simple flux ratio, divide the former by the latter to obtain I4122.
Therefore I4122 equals 1.1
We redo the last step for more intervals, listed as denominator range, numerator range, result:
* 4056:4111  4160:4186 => 1.06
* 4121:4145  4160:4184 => 1.03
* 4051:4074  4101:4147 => 0.89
